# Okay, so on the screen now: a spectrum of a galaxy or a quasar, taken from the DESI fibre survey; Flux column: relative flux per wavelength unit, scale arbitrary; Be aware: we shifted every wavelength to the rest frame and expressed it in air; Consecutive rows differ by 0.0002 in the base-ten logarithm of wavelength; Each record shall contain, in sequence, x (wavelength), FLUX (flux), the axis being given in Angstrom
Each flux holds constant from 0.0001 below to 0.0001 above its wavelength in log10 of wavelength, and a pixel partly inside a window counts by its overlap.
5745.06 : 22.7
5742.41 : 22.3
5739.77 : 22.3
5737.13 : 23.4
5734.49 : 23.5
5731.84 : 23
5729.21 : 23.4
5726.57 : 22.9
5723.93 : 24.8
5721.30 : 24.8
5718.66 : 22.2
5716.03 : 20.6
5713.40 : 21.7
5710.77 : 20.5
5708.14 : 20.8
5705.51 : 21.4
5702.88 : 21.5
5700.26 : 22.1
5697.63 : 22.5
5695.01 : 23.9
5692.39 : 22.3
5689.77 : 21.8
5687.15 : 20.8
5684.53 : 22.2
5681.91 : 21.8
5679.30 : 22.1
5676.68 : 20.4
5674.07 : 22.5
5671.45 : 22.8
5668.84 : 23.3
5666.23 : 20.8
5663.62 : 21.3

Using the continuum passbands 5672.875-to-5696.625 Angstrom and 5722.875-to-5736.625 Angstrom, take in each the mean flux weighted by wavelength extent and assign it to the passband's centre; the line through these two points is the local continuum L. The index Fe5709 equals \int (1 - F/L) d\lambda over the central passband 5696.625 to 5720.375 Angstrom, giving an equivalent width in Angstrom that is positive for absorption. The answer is 1.3 Angstrom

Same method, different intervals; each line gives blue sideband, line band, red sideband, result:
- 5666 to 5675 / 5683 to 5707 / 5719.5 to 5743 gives 0.9 Angstrom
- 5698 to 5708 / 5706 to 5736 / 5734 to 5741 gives -0.2 Angstrom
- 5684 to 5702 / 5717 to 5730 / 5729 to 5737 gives -0.3 Angstrom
